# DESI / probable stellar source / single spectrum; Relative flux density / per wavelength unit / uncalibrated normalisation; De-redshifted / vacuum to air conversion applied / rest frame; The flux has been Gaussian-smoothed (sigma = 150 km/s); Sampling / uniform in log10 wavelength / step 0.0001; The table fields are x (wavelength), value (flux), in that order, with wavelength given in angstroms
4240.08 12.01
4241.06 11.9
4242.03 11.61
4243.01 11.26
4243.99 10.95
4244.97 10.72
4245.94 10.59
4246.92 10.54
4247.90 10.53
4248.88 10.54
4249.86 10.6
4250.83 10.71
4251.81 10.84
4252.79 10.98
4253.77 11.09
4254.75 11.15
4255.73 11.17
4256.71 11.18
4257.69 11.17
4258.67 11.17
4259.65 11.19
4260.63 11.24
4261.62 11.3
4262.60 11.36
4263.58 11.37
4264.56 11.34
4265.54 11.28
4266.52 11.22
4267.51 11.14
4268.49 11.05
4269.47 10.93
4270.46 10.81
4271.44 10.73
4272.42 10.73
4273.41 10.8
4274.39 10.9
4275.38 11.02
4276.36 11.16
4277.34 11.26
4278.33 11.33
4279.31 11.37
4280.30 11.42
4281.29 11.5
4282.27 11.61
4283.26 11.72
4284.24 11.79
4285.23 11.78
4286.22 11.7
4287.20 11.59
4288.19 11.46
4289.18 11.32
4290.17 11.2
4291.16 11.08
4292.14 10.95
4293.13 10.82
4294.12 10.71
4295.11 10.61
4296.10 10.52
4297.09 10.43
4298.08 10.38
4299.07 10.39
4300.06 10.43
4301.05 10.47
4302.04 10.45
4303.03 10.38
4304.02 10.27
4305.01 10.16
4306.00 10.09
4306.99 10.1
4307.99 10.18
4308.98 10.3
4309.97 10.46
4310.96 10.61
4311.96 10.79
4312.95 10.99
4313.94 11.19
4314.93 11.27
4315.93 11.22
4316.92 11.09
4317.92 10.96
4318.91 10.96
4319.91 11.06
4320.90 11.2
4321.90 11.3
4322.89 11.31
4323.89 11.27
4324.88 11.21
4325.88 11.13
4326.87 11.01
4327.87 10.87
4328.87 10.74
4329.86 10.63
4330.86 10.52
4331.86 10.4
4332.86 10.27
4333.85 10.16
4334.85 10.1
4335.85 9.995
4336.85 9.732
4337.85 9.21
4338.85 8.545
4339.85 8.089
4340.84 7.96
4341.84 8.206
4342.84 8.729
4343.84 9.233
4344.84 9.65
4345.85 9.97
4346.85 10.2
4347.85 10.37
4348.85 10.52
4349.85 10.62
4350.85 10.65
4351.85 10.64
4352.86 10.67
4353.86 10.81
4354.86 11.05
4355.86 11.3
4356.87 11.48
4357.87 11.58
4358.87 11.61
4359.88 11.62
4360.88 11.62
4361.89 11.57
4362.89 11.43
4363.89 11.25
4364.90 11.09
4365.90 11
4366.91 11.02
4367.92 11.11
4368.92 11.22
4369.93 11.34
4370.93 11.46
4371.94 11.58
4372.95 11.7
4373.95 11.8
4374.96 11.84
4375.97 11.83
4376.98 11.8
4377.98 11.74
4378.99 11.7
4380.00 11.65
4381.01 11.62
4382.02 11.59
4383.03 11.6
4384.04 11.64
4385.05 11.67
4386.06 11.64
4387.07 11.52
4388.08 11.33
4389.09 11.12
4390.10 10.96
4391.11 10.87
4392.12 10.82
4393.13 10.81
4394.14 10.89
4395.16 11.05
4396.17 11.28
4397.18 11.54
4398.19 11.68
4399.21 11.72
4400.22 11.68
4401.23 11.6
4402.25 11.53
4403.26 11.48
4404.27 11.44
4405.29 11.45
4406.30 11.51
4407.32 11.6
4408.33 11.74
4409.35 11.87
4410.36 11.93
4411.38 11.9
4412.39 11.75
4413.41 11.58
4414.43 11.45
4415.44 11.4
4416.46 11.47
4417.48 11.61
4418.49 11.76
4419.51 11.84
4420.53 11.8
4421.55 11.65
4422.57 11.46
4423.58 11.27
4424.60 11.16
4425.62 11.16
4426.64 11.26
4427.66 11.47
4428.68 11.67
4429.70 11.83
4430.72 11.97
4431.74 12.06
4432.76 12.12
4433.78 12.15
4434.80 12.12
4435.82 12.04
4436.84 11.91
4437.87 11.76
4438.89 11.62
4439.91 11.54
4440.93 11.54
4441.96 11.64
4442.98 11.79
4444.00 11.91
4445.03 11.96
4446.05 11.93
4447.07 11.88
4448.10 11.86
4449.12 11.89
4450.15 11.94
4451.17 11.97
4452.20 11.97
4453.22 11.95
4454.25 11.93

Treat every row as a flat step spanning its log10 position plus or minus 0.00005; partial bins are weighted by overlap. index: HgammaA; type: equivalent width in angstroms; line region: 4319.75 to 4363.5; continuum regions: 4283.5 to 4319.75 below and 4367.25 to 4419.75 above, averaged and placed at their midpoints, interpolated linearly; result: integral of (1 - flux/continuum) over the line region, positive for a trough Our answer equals 2.60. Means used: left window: 10.8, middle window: 10.5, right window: 11.5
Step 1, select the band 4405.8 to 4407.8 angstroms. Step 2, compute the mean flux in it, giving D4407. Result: 11.5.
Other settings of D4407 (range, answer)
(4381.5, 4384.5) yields 11.6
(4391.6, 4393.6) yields 10.8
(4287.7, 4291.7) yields 11.3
